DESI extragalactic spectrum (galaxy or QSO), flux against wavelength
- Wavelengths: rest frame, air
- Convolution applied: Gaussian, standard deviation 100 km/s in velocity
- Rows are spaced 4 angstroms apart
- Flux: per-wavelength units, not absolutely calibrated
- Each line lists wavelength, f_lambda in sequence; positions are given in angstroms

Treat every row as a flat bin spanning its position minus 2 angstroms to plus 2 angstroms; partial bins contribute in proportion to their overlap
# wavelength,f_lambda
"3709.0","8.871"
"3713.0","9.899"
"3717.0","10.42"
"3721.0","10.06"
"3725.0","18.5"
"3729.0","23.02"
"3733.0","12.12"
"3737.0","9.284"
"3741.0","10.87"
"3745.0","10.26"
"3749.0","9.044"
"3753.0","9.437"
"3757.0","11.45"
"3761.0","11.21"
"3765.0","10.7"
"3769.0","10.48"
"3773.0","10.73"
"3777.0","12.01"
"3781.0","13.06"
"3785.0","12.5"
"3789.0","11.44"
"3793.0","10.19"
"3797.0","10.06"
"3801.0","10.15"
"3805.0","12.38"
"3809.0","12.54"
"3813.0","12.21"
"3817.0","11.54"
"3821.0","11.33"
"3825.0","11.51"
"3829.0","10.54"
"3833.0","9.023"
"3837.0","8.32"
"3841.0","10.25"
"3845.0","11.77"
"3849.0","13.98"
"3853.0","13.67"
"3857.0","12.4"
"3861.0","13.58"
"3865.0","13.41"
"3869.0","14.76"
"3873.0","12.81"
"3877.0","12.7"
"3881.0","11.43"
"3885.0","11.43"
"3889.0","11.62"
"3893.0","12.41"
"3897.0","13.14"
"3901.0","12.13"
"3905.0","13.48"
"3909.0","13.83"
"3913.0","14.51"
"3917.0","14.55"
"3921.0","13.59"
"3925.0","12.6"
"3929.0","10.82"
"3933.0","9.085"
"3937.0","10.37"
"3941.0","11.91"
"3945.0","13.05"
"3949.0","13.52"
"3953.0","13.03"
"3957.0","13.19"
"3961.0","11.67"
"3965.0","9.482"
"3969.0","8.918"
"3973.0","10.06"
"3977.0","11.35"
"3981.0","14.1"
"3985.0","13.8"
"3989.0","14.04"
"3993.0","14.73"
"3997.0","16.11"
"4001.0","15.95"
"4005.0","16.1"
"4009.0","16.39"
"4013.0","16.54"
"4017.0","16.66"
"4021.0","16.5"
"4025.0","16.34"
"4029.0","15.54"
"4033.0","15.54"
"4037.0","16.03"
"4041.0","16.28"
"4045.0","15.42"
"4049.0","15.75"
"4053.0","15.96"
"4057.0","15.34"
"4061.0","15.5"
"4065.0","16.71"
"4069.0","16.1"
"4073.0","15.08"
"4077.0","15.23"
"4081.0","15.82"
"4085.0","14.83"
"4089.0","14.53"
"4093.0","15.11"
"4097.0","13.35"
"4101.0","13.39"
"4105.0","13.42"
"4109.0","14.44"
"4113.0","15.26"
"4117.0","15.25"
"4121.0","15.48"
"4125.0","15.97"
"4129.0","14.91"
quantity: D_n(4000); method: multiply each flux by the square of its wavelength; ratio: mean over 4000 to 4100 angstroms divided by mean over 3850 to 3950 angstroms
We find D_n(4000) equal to 1.33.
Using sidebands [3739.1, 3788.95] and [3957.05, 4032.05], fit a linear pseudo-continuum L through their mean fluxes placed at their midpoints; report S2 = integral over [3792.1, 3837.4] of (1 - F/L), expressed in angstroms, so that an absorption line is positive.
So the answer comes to 2.94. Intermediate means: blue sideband 11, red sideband 14.1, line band 10.9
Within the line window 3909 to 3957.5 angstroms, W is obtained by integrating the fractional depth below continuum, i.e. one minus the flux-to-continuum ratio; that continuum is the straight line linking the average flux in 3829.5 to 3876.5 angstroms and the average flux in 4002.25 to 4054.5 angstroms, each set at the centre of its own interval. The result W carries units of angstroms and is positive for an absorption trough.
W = 4.8 angstroms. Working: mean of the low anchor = 12.1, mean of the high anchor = 16.1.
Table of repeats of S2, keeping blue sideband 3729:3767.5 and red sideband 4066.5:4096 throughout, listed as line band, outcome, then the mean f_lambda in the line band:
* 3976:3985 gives 0.6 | 13.1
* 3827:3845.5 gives 3.6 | 9.84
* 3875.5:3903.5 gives 1.6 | 12.1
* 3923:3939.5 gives 3.2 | 10.8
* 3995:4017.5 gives -3.1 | 16.3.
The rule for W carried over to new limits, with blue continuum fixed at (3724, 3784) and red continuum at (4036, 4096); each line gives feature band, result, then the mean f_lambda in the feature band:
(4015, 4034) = -1.4 angstroms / 16.1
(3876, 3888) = 1.5 angstroms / 11.8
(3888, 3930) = 2.2 angstroms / 13.1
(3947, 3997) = 7.0 angstroms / 12.5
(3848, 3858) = -0.2 angstroms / 13.4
